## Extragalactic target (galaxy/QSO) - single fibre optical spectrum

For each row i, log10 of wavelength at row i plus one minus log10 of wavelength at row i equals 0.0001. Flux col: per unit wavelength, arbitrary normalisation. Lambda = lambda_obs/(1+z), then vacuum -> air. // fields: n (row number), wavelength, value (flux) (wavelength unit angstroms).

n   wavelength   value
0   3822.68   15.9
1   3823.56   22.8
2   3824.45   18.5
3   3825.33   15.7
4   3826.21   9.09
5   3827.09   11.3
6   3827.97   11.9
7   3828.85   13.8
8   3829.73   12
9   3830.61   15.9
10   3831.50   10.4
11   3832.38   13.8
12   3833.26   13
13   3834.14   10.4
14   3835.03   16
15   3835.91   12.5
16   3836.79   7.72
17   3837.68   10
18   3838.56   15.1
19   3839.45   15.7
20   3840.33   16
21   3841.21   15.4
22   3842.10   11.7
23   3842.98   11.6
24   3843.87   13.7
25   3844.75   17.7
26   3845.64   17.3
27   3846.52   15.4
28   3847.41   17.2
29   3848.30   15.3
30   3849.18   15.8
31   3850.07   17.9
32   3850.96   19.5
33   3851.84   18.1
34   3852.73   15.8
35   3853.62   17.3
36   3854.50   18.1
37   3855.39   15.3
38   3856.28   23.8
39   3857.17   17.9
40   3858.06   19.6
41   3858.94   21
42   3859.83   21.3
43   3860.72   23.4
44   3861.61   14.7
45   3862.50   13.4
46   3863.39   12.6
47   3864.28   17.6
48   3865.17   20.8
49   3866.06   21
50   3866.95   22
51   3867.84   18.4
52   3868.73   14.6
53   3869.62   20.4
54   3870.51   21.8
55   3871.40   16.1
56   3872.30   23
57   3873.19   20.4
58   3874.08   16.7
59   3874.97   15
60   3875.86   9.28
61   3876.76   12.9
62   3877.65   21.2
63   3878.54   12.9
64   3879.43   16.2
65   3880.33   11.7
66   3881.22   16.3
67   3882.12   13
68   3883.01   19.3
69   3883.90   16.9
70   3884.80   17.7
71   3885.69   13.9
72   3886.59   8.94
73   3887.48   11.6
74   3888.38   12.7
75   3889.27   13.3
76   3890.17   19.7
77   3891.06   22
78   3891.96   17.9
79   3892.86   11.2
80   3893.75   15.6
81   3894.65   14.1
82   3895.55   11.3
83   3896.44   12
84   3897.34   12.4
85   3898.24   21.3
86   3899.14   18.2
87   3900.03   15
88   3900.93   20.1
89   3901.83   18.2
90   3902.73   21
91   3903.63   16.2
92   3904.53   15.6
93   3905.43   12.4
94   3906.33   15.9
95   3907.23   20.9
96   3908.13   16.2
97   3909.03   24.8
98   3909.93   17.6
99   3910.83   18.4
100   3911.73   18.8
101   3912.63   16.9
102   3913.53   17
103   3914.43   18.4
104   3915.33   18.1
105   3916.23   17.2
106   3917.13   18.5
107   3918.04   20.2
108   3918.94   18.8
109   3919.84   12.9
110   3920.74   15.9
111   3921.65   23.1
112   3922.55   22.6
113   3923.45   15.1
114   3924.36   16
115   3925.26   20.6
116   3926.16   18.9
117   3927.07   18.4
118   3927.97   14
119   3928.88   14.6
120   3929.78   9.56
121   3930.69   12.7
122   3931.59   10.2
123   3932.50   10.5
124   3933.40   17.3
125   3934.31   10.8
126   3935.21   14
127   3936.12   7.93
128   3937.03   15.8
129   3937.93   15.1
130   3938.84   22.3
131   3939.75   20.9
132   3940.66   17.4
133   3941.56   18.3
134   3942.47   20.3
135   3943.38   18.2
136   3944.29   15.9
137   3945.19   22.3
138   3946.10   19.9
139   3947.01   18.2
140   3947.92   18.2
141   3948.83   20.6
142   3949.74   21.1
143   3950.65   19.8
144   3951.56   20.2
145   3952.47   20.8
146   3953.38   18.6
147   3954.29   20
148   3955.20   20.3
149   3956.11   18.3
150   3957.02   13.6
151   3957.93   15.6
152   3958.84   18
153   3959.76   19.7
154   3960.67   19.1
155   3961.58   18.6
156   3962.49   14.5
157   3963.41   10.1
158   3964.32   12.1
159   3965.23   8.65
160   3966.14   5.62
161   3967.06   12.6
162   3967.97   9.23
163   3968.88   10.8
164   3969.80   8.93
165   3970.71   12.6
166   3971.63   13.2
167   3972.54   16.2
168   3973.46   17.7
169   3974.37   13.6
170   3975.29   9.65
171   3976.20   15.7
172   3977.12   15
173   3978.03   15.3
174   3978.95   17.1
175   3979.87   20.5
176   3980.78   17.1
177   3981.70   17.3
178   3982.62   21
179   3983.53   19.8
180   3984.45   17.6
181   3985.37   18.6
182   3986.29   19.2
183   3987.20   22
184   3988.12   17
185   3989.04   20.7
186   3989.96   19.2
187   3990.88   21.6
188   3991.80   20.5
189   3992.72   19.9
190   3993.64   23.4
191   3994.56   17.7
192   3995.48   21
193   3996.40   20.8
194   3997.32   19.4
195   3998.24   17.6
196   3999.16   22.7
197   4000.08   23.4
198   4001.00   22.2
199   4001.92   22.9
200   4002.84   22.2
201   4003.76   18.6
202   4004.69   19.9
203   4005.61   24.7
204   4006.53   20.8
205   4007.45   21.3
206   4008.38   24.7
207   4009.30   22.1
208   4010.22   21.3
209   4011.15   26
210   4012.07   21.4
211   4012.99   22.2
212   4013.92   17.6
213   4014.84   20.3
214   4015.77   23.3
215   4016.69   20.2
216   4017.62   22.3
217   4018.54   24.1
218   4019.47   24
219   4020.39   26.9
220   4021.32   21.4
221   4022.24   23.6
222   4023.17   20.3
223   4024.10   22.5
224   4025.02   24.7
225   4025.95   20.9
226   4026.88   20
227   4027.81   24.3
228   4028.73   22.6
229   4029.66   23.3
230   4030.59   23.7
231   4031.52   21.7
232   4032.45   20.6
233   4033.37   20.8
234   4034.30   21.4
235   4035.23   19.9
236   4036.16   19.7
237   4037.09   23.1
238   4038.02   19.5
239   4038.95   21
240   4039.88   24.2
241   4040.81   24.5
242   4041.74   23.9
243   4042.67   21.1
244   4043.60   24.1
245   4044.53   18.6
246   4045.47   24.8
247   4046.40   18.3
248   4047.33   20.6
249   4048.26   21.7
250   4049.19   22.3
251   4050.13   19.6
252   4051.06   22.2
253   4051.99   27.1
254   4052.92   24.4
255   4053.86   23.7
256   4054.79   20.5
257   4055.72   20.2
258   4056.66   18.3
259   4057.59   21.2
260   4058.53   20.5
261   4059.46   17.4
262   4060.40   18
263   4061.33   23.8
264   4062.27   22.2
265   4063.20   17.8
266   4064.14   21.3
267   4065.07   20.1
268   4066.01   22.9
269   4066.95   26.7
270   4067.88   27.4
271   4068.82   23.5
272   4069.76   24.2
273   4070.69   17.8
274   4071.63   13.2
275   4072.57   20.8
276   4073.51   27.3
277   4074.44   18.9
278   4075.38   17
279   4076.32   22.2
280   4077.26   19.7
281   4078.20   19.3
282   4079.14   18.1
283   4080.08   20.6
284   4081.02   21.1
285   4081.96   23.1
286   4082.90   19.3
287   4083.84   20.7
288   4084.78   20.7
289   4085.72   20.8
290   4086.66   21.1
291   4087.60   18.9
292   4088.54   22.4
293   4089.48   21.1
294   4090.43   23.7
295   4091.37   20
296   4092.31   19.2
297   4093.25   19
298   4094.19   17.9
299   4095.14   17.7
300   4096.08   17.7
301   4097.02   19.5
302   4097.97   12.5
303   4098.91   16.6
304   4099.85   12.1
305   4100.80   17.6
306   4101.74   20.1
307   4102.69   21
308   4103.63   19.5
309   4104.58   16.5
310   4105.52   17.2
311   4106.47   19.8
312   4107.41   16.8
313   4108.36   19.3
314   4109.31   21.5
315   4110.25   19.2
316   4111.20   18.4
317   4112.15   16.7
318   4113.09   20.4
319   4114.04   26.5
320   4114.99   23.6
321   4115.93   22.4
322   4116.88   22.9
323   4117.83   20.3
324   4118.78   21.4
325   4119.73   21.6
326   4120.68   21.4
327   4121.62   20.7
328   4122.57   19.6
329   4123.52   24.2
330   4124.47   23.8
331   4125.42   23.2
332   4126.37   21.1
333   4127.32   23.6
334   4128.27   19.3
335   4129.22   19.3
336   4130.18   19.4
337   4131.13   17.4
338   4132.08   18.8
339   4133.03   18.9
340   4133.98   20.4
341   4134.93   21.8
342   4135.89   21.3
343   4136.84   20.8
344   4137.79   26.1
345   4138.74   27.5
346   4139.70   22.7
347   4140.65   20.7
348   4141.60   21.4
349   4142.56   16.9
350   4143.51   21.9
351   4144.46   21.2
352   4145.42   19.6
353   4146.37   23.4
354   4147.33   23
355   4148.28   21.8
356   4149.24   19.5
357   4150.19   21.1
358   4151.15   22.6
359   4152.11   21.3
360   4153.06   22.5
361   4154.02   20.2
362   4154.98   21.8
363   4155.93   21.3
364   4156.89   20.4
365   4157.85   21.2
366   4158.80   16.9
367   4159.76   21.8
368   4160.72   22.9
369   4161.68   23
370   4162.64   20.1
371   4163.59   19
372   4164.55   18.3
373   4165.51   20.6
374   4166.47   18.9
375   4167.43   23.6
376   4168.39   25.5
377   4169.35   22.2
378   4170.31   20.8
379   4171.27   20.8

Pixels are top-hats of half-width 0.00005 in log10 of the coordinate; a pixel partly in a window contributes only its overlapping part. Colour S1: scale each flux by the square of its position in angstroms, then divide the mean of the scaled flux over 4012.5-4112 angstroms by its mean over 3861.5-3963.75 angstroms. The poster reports 1.3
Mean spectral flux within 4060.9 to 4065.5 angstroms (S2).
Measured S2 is 21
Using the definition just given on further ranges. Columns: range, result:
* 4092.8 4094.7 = 18.4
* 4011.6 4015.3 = 20.4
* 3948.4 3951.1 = 20.5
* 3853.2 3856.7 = 18.6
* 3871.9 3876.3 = 16.9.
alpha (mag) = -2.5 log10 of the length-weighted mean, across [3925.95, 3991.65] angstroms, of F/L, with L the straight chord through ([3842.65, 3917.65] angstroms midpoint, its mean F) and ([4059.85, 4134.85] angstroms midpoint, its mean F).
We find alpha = 0.11 mag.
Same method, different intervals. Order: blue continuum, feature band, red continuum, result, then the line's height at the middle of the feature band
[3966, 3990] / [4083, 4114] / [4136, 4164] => 0.040 mag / 19.8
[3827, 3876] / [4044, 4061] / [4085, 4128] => -0.102 mag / 19.2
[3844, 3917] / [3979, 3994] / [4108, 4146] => -0.045 mag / 18.8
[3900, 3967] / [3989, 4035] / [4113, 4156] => -0.161 mag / 18.8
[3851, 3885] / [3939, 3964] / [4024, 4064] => 0.059 mag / 19.5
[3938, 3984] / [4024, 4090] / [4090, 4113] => -0.202 mag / 17.8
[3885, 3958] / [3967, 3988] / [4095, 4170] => 0.138 mag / 17.9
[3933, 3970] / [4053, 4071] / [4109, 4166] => -0.123 mag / 19.2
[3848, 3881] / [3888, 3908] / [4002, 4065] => 0.140 mag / 18.5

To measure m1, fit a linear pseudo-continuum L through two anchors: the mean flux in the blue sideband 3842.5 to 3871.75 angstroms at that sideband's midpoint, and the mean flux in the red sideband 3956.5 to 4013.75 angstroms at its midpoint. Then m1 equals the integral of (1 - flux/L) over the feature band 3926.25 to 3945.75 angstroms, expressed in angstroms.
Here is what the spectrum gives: 2.4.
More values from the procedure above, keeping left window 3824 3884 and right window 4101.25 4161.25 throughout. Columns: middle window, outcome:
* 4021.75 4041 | -2.8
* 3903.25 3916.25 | -0.5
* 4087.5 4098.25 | 0.5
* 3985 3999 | -1.2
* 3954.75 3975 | 4.5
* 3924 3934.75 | 1.8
